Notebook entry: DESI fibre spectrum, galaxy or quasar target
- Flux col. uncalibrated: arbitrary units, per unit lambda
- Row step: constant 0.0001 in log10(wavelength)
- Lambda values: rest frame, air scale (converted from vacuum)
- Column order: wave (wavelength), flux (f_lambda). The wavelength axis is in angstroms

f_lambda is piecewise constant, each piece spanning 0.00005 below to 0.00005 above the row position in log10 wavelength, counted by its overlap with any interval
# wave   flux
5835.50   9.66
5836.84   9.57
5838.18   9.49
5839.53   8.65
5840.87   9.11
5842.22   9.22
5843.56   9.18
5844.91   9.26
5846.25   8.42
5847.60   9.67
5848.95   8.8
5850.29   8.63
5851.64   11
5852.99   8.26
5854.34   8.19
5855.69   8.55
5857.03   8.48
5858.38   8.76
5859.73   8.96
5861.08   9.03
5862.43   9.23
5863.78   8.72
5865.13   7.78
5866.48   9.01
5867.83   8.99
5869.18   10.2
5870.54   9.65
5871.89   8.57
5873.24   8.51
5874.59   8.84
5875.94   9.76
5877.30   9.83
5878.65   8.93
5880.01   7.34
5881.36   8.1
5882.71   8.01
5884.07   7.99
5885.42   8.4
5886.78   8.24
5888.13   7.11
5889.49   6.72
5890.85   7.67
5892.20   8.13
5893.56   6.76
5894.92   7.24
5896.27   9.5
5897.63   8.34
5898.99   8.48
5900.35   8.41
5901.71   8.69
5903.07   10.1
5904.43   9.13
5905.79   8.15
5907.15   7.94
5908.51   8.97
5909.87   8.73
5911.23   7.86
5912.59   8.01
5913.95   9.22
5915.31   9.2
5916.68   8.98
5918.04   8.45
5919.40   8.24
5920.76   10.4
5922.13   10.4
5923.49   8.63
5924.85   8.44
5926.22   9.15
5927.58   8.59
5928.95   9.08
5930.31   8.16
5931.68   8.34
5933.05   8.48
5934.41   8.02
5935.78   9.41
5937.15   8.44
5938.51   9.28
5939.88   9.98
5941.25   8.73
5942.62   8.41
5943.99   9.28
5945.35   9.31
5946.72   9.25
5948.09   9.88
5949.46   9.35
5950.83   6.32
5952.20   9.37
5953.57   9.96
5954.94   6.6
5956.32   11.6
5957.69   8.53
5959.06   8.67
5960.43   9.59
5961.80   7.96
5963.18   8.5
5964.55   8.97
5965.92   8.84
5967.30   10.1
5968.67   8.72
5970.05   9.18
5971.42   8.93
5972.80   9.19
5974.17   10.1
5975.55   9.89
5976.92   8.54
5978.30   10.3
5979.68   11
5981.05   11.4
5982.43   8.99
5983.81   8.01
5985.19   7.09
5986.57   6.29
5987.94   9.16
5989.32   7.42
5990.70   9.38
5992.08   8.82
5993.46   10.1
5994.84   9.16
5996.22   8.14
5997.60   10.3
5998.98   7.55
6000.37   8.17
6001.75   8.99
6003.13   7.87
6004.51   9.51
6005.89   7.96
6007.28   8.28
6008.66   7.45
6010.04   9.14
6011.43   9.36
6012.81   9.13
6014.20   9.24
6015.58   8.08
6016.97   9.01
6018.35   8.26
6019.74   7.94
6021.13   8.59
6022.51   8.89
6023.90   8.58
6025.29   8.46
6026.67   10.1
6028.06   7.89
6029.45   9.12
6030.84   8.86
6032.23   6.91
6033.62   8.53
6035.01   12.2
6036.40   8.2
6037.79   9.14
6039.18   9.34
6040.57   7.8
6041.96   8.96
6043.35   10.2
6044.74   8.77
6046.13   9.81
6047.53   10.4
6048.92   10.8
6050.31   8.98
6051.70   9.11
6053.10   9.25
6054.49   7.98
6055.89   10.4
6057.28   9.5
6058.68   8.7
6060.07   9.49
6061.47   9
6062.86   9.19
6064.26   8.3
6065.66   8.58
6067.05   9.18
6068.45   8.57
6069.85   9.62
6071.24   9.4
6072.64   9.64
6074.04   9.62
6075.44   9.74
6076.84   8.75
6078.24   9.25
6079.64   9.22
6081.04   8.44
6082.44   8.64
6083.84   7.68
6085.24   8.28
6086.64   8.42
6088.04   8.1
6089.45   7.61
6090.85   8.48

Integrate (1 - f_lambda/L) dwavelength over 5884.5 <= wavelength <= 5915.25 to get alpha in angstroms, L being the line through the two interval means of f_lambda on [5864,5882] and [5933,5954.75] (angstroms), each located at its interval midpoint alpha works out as 2.1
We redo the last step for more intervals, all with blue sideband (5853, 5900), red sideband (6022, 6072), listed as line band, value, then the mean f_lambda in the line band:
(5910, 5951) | -0.9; 8.87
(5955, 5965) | -0.2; 8.96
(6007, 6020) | 0.5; 8.62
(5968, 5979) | -0.6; 9.35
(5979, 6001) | 0.2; 8.81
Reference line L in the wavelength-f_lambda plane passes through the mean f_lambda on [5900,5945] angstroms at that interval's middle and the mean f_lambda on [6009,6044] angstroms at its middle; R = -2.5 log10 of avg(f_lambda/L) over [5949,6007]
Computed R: -0.01 mag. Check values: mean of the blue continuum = 8.83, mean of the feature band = 8.91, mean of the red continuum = 8.86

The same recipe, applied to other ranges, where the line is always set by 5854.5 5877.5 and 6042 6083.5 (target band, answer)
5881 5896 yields 0.166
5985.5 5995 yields 0.074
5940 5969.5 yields 0.014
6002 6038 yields 0.056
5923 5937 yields 0.053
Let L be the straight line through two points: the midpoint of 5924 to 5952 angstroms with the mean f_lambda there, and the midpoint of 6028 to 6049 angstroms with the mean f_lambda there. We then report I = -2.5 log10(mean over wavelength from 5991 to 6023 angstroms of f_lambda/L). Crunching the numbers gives 0.04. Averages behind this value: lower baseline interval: 8.8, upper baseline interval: 9.17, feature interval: 8.7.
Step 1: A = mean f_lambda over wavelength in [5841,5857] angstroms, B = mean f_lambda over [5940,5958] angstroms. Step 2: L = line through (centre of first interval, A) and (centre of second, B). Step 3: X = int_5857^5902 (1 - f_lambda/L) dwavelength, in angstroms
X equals 2.6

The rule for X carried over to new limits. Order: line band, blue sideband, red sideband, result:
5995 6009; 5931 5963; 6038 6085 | 0.8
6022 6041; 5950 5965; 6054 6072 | 0.2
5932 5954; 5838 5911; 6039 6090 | -0.4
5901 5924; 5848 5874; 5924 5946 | -0.1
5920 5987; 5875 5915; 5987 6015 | -3.6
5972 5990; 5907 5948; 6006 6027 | -0.6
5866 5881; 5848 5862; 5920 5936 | -0.2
